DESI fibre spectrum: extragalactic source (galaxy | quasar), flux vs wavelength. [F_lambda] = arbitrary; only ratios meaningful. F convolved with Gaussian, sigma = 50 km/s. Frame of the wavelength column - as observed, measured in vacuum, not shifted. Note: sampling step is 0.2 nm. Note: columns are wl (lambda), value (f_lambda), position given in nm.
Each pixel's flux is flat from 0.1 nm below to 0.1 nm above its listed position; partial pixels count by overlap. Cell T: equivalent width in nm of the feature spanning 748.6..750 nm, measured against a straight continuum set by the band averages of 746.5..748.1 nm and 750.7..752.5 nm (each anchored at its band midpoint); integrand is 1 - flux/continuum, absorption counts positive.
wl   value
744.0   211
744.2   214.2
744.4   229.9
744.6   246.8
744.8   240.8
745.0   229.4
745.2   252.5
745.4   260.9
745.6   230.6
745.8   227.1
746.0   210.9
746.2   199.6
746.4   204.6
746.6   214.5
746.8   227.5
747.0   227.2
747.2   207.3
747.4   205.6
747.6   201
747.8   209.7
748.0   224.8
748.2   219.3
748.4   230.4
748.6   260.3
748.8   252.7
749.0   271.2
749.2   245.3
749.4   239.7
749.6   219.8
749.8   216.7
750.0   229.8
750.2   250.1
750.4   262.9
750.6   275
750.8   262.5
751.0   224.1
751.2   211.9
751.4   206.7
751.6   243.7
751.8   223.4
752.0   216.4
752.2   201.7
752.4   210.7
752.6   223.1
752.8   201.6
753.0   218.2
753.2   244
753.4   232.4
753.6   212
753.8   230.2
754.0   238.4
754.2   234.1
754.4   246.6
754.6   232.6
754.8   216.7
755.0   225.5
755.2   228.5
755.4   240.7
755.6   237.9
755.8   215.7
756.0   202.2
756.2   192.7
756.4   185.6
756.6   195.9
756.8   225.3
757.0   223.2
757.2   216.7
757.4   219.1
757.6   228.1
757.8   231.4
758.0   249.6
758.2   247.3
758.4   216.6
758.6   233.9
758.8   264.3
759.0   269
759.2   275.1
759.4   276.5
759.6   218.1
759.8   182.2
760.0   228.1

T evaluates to -0.149 nm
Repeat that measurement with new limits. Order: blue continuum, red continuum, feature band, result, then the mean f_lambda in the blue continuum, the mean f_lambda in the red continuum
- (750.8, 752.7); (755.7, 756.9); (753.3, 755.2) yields -0.17 nm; 220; 203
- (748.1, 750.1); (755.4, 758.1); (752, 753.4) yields 0.07 nm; 239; 218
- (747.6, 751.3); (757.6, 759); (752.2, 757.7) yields 0.44 nm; 238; 242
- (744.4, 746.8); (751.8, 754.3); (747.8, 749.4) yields -0.11 nm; 229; 222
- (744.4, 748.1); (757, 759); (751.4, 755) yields 0.09 nm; 224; 235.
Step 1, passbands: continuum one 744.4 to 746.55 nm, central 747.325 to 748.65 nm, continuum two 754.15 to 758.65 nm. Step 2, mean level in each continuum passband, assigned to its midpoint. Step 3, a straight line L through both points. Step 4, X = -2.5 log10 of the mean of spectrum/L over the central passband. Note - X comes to 0.04 mag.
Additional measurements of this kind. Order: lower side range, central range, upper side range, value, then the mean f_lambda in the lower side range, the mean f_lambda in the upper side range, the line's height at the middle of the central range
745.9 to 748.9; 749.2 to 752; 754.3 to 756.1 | -0.060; 220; 227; 223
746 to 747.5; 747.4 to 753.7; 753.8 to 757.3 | -0.067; 212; 221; 216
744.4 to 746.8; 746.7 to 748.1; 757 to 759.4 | 0.078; 229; 242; 231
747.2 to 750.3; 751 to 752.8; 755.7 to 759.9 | 0.063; 231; 227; 230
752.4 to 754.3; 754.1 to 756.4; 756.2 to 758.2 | -0.003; 225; 219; 222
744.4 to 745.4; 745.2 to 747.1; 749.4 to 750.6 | 0.084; 243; 239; 242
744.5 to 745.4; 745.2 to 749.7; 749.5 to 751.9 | 0.061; 244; 236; 241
